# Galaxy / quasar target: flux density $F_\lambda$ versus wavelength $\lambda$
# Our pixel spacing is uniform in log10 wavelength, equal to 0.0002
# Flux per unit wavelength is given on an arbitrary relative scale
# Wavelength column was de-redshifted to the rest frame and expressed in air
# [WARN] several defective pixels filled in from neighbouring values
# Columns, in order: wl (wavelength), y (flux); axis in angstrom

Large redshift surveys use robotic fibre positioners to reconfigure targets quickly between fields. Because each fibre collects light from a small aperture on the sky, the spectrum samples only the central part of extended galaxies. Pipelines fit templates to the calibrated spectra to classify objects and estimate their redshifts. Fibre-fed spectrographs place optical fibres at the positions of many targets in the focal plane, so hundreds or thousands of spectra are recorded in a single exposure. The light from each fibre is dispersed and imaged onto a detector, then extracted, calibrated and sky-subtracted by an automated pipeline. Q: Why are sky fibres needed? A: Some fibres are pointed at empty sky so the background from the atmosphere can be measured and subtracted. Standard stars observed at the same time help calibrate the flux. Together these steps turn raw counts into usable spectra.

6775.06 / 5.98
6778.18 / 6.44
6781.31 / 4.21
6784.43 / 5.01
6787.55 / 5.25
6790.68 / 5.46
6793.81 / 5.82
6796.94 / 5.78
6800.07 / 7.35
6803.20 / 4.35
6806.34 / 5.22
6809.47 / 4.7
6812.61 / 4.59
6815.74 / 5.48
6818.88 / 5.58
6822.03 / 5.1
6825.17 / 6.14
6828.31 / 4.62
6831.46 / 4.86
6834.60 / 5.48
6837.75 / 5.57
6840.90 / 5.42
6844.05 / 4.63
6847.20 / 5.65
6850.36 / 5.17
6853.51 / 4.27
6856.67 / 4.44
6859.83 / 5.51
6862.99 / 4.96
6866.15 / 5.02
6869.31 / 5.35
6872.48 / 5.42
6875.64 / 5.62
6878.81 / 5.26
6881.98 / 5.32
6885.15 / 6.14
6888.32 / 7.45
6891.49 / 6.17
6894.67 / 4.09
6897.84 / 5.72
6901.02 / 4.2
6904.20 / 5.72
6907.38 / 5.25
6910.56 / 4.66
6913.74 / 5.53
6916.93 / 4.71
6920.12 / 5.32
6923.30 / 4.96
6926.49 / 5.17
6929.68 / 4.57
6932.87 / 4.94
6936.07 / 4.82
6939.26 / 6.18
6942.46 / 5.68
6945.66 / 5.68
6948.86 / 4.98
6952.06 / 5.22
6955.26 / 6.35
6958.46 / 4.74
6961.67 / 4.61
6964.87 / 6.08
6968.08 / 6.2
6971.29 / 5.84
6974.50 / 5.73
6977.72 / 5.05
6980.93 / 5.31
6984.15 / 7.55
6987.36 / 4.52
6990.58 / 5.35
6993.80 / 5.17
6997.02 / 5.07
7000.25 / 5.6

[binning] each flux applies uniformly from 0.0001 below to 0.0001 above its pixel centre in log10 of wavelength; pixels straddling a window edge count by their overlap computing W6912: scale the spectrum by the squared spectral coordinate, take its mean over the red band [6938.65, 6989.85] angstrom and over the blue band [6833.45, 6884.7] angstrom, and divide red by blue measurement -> 1.1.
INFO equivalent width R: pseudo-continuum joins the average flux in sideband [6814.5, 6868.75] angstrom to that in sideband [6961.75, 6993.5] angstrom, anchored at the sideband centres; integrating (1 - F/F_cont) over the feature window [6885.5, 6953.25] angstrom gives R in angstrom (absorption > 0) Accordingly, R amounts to 1.8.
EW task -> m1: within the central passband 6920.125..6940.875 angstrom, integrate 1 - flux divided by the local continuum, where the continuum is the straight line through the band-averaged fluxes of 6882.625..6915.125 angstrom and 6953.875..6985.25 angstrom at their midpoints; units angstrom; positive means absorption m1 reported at 1.7 angstrom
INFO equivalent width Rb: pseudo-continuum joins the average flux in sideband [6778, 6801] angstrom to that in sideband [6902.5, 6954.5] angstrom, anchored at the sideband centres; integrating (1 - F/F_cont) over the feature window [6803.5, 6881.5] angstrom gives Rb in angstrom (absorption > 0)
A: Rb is 4.03 angstrom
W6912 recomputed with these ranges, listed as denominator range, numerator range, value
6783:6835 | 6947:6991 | 1.09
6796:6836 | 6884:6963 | 1.03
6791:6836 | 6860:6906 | 1.04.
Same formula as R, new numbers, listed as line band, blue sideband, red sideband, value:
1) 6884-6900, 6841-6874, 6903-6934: -2.5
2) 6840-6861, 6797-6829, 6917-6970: 1.4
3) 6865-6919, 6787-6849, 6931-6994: 0.4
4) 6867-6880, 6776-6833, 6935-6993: 0.1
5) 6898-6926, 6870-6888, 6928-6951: 1.9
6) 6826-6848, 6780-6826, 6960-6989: 0.8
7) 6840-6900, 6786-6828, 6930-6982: 1.0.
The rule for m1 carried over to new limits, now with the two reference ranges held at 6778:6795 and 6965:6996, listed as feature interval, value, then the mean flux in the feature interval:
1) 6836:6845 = 0.2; 5.25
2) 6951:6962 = 0.6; 5.3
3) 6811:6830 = 0.3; 5.25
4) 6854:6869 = 1.3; 4.96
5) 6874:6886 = -0.2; 5.55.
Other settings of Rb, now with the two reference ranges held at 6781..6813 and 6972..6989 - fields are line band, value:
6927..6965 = 2.0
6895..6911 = 1.3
